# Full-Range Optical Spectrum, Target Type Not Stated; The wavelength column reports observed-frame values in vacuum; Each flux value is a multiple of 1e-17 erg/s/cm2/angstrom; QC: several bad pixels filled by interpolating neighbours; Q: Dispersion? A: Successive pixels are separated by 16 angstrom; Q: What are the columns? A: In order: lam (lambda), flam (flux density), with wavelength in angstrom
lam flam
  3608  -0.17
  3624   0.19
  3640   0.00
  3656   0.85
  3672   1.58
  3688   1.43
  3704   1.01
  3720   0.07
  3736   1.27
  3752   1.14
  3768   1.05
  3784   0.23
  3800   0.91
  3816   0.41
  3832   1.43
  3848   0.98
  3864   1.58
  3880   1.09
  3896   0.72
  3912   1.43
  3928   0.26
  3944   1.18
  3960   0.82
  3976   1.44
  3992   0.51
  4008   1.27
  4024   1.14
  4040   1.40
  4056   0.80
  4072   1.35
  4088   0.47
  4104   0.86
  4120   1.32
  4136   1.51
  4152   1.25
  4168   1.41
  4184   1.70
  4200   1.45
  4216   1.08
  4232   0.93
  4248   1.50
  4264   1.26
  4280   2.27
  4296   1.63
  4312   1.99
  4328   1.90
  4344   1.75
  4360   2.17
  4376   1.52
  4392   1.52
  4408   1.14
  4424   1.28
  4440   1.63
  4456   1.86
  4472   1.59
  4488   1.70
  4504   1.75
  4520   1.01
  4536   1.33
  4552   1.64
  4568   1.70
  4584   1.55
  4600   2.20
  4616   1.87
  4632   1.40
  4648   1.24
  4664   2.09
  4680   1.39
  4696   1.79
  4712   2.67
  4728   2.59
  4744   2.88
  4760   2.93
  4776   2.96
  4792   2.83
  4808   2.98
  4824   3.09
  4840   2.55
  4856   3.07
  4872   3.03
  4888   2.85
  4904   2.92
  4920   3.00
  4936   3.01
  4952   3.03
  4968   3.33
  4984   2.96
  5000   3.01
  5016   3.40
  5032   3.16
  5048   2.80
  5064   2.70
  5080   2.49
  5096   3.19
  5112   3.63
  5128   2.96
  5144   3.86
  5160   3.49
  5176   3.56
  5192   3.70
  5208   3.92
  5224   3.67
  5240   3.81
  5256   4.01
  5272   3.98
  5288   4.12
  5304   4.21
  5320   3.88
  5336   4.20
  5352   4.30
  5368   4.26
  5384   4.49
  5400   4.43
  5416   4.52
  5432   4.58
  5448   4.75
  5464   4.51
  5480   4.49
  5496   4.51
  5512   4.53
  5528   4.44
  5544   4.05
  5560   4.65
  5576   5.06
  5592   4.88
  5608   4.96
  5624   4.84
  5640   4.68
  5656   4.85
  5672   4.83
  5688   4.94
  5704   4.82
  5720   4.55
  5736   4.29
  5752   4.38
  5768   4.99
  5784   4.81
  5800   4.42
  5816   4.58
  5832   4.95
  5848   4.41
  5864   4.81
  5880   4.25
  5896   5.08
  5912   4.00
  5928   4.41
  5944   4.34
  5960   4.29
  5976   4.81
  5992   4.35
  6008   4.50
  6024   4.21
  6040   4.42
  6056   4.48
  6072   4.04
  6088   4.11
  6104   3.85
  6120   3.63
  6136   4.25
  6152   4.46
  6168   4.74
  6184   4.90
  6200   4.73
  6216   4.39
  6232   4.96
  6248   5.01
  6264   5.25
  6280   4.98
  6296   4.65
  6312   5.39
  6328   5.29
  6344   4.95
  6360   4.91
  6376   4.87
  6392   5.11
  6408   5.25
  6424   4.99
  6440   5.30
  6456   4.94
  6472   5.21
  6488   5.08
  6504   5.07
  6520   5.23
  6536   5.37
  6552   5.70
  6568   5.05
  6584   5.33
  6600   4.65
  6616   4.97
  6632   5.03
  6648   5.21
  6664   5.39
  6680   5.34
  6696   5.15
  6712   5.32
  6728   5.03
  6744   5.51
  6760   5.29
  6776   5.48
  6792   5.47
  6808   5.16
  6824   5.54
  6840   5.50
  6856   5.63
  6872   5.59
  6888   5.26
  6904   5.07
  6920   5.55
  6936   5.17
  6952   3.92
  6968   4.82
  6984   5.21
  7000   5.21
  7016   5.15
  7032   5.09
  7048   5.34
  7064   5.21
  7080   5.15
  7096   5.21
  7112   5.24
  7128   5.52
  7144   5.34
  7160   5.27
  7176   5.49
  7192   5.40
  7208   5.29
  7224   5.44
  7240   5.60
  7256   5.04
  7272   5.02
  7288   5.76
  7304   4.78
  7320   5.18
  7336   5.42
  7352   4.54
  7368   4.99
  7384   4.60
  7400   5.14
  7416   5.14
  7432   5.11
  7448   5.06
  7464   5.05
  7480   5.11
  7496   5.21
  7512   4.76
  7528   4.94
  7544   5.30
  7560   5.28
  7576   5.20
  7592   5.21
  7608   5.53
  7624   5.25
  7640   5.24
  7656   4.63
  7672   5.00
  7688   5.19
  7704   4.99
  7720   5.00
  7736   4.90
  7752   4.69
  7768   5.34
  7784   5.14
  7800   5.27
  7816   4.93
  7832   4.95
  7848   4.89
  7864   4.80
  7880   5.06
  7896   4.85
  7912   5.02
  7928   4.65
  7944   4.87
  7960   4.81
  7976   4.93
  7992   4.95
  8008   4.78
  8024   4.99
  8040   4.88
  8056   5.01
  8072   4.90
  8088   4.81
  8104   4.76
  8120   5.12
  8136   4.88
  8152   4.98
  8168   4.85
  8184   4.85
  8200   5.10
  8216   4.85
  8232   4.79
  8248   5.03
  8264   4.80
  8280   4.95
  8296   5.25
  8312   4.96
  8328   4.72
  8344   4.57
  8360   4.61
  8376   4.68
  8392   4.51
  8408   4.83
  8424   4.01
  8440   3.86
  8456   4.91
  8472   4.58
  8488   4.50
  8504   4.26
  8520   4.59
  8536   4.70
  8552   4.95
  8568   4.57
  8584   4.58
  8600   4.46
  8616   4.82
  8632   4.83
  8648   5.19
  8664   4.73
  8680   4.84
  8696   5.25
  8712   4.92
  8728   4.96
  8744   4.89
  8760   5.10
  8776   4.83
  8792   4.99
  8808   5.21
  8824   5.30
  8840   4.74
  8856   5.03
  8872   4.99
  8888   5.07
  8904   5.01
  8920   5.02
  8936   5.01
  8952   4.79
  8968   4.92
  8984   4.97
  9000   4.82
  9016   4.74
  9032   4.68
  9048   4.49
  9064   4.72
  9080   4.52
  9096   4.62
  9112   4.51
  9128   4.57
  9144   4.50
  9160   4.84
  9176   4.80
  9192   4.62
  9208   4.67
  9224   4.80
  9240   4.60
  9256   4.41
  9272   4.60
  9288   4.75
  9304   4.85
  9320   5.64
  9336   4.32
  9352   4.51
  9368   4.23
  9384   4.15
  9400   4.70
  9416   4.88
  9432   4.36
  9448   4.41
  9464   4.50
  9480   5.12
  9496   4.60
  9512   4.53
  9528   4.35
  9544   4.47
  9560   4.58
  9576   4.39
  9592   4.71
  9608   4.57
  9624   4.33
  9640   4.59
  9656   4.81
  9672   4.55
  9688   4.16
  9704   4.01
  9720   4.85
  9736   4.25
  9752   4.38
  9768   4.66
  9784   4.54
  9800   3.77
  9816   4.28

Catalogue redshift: 0.18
